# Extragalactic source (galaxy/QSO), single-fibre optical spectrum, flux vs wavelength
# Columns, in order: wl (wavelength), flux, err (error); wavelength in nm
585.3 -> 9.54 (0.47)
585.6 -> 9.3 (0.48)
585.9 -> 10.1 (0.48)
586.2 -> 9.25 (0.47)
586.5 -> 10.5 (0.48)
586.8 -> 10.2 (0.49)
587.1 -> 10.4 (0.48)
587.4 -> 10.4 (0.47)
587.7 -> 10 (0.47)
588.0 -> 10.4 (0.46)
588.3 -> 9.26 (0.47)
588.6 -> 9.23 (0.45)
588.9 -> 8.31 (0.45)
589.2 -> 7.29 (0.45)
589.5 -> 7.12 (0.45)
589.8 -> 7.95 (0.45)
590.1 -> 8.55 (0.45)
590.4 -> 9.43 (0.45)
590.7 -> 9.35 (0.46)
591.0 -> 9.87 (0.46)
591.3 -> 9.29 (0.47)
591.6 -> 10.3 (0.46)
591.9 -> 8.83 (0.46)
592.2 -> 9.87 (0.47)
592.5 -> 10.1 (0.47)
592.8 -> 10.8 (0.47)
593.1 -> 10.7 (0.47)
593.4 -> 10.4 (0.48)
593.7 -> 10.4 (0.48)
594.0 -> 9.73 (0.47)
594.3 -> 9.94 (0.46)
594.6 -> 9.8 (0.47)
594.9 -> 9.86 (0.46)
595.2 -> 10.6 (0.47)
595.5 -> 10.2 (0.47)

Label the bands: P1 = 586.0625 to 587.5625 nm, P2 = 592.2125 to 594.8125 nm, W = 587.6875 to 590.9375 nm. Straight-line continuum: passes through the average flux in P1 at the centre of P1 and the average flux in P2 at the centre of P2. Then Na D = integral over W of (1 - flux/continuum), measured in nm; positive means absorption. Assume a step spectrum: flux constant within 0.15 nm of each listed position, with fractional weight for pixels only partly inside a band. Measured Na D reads 0.44 nm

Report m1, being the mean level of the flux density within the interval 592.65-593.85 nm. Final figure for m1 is 10.6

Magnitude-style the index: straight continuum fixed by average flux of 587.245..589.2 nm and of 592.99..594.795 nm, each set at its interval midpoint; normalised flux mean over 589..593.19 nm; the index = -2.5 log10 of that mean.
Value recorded 0.07 mag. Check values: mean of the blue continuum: 9.42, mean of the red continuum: 10.1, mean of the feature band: 9.21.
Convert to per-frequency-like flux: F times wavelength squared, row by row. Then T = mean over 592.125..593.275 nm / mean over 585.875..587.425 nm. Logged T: 1.0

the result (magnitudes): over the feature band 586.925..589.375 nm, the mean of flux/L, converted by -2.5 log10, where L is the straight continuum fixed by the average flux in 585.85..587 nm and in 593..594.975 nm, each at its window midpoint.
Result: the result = 0.072 mag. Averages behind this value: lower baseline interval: 10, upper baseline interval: 10.1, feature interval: 9.4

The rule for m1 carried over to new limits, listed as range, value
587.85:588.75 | 9.63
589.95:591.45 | 9.3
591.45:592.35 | 9.67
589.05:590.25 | 7.73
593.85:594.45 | 9.84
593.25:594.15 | 10.2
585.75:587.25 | 10.1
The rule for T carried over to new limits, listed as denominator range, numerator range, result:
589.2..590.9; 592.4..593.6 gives 1.26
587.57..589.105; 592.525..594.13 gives 1.13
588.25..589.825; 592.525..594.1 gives 1.30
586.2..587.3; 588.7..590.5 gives 0.80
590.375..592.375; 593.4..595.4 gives 1.06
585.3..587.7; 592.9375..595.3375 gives 1.05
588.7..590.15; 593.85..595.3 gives 1.29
